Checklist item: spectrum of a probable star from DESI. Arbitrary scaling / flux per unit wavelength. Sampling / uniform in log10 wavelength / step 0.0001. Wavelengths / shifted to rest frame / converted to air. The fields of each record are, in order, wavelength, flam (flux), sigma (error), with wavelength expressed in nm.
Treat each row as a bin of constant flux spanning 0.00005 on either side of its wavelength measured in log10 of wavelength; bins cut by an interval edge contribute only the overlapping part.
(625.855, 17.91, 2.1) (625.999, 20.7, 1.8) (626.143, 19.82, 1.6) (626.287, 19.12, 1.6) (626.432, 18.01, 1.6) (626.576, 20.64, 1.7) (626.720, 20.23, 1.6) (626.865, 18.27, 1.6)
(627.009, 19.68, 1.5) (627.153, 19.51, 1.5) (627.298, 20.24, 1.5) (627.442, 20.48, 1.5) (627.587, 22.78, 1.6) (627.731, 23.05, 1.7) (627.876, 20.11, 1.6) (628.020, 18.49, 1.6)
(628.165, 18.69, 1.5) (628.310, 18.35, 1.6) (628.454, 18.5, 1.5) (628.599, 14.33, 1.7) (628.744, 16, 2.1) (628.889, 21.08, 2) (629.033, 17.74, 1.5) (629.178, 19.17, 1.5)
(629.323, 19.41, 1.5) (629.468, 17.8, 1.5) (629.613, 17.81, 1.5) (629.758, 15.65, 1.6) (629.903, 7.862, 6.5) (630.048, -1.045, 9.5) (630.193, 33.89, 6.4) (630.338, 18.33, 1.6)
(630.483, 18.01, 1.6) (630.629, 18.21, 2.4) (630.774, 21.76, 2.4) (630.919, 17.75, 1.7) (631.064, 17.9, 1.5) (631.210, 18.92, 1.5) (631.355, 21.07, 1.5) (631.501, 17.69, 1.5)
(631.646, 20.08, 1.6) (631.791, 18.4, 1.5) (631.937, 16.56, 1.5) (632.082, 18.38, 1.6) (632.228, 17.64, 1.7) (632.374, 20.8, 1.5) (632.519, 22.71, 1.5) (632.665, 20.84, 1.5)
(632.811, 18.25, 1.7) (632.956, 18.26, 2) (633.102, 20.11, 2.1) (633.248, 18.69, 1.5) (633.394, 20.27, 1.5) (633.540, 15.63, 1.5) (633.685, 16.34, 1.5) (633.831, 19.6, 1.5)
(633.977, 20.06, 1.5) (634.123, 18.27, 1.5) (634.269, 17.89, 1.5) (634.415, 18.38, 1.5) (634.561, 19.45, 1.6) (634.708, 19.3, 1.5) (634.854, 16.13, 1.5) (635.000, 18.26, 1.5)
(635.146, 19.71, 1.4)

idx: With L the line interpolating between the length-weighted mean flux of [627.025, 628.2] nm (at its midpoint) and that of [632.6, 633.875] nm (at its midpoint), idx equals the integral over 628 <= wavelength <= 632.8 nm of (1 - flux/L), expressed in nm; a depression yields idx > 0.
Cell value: 0.34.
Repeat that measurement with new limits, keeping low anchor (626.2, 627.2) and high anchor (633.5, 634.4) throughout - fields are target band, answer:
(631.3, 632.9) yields -0.075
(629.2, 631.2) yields 0.155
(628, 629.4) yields 0.062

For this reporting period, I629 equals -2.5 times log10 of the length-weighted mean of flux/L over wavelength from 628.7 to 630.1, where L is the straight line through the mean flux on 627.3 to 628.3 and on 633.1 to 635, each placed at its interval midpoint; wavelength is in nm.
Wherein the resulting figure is 0.28 mag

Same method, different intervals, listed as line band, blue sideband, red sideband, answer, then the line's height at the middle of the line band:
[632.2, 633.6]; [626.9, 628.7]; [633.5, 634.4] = -0.062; 18.3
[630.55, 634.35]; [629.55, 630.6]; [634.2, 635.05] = -0.112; 17.1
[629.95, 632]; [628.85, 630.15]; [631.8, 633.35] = -0.066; 17.2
